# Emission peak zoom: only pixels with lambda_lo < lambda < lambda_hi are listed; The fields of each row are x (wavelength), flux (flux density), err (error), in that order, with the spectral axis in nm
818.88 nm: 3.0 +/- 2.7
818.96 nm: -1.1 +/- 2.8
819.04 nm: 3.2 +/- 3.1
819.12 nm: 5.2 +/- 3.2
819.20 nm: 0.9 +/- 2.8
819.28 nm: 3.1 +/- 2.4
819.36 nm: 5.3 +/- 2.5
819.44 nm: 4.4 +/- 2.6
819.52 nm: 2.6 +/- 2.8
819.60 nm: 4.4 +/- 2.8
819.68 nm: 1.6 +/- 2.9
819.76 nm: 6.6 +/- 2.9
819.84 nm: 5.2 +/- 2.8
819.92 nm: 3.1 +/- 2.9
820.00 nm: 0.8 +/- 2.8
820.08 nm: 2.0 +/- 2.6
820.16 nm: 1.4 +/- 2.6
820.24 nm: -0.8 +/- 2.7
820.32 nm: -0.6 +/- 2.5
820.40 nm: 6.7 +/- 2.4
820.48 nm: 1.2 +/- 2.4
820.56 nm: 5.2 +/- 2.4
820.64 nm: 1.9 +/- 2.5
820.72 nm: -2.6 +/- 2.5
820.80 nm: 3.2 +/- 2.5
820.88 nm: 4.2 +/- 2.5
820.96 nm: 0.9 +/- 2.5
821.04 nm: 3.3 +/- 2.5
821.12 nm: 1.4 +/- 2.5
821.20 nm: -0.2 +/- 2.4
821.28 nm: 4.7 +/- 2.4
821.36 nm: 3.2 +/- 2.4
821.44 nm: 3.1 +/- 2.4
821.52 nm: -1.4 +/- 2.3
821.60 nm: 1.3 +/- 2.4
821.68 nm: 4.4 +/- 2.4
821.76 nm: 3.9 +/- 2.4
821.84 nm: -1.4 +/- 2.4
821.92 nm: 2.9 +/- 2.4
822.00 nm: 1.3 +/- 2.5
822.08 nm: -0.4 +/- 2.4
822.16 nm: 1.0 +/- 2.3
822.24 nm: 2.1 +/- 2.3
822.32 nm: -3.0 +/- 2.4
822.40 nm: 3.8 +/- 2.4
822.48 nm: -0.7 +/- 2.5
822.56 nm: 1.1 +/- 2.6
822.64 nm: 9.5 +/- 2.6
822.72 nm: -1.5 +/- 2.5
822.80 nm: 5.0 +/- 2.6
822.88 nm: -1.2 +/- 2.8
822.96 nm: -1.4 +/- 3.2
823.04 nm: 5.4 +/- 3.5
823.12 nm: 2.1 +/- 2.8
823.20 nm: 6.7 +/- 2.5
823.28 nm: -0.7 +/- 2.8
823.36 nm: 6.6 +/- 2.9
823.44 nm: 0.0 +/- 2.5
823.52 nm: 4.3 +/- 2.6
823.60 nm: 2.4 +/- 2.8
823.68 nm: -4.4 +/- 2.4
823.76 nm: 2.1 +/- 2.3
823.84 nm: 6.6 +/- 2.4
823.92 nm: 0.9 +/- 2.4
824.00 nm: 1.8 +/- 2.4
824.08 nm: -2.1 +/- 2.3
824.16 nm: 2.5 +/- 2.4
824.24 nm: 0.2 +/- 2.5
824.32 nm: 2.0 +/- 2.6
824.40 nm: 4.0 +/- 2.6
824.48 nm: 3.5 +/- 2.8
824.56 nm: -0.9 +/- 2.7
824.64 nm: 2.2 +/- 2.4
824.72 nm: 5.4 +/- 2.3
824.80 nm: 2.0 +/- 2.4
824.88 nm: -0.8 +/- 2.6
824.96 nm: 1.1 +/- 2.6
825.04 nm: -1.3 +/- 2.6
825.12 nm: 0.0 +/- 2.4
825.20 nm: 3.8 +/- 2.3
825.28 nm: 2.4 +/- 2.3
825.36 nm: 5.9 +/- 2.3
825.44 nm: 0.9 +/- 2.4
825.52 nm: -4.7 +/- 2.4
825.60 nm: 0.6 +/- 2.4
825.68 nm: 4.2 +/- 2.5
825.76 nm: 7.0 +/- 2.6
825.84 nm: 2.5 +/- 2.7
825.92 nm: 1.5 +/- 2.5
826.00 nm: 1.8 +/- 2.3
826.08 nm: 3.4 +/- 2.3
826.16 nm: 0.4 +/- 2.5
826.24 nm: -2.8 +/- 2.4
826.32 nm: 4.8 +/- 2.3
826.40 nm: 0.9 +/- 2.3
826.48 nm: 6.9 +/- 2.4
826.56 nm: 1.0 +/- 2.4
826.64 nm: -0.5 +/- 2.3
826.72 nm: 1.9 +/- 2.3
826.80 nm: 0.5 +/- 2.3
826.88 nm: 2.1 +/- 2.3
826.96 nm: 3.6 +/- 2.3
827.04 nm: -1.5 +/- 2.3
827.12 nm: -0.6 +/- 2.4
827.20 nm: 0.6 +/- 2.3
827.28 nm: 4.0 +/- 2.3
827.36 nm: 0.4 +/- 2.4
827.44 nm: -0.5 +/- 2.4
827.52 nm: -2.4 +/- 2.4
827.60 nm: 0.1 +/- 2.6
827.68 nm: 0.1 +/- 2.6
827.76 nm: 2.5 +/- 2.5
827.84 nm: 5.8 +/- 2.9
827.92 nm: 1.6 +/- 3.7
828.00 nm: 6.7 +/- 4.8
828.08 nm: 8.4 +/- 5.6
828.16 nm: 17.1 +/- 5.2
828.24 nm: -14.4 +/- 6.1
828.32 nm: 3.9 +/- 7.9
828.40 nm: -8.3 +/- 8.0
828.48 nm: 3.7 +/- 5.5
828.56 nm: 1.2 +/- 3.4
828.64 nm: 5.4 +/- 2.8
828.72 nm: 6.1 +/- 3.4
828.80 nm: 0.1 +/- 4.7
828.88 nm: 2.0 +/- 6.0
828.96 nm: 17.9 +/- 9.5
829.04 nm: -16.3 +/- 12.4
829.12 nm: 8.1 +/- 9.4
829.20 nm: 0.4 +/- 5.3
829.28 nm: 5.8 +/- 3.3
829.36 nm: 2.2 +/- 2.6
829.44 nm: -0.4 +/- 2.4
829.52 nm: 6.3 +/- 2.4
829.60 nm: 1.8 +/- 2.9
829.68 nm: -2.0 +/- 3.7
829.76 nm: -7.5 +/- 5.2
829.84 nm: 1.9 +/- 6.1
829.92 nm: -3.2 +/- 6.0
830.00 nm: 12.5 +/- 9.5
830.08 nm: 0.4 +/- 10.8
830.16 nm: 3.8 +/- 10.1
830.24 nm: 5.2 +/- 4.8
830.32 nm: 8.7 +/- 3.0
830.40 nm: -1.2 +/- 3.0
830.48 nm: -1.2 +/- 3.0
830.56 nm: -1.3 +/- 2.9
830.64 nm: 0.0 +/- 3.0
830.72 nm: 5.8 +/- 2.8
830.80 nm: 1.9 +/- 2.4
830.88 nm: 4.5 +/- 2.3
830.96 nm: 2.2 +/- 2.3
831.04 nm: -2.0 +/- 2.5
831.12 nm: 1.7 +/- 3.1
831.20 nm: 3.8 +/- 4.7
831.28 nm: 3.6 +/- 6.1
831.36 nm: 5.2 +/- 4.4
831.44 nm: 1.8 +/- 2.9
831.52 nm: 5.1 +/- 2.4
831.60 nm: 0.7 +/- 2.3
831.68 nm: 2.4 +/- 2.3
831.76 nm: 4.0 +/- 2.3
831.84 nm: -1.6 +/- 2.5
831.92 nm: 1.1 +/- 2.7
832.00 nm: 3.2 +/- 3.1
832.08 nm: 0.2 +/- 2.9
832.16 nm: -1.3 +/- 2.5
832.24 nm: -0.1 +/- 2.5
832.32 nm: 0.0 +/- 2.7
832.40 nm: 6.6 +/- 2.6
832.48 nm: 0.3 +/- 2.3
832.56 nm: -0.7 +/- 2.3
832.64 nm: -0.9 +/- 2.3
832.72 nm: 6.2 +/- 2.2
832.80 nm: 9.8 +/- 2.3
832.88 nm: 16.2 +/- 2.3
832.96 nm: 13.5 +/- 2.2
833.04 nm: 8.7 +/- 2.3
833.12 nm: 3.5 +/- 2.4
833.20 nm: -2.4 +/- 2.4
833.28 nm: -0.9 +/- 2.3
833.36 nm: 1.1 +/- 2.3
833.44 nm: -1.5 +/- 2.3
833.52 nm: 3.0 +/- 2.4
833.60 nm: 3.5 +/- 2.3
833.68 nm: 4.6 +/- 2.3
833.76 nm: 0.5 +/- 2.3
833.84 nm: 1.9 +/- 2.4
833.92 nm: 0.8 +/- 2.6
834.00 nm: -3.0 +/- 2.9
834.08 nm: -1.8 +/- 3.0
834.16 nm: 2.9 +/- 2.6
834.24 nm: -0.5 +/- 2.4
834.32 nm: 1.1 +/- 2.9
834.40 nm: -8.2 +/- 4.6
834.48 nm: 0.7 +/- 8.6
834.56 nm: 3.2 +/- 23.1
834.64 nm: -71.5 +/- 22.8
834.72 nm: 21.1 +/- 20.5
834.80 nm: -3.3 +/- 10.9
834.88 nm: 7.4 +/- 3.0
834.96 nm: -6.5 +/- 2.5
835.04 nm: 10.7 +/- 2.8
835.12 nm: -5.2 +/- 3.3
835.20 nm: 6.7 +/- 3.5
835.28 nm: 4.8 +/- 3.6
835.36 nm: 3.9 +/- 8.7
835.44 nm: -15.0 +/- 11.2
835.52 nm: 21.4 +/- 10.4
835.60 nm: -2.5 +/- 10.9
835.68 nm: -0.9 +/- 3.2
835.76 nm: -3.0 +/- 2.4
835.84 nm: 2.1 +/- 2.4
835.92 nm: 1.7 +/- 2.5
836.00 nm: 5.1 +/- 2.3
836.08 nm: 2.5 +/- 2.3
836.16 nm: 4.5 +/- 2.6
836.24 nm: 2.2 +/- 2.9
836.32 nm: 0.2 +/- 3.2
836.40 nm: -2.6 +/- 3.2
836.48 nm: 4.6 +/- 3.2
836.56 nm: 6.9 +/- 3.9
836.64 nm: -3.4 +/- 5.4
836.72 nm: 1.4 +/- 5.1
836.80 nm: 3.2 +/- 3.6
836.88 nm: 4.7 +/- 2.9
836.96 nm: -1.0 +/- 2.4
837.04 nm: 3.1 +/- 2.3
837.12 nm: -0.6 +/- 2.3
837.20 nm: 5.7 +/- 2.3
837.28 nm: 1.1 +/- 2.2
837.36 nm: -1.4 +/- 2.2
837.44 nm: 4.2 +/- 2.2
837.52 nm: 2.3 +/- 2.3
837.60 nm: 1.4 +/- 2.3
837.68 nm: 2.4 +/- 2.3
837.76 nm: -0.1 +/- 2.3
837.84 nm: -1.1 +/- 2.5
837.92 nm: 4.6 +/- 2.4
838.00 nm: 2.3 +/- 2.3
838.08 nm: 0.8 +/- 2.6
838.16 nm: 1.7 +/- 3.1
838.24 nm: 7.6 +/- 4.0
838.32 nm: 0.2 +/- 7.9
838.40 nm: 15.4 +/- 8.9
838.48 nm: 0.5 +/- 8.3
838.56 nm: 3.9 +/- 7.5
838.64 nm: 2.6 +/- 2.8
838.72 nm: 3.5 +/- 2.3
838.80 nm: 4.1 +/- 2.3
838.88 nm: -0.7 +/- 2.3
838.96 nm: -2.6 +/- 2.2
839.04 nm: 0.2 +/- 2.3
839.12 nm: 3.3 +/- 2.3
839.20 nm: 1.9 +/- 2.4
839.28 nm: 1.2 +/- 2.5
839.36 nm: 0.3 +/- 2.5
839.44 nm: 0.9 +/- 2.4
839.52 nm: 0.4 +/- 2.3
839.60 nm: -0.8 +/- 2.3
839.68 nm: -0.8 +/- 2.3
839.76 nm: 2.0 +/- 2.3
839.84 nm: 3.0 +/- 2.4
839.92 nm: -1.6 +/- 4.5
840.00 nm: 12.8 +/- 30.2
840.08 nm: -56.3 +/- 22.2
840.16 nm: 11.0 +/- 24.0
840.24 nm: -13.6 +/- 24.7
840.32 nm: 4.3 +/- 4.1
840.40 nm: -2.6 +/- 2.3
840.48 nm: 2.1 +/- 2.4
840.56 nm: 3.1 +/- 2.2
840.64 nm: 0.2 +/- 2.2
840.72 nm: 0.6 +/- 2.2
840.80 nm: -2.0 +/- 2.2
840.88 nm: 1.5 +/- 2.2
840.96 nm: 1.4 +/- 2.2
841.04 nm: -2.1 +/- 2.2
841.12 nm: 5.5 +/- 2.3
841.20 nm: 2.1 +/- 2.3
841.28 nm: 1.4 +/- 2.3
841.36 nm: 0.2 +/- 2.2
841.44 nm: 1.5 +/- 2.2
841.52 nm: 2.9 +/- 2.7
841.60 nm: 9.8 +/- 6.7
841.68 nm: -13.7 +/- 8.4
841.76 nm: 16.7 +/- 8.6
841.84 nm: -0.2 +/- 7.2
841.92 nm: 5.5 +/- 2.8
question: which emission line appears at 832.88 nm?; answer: Hbeta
